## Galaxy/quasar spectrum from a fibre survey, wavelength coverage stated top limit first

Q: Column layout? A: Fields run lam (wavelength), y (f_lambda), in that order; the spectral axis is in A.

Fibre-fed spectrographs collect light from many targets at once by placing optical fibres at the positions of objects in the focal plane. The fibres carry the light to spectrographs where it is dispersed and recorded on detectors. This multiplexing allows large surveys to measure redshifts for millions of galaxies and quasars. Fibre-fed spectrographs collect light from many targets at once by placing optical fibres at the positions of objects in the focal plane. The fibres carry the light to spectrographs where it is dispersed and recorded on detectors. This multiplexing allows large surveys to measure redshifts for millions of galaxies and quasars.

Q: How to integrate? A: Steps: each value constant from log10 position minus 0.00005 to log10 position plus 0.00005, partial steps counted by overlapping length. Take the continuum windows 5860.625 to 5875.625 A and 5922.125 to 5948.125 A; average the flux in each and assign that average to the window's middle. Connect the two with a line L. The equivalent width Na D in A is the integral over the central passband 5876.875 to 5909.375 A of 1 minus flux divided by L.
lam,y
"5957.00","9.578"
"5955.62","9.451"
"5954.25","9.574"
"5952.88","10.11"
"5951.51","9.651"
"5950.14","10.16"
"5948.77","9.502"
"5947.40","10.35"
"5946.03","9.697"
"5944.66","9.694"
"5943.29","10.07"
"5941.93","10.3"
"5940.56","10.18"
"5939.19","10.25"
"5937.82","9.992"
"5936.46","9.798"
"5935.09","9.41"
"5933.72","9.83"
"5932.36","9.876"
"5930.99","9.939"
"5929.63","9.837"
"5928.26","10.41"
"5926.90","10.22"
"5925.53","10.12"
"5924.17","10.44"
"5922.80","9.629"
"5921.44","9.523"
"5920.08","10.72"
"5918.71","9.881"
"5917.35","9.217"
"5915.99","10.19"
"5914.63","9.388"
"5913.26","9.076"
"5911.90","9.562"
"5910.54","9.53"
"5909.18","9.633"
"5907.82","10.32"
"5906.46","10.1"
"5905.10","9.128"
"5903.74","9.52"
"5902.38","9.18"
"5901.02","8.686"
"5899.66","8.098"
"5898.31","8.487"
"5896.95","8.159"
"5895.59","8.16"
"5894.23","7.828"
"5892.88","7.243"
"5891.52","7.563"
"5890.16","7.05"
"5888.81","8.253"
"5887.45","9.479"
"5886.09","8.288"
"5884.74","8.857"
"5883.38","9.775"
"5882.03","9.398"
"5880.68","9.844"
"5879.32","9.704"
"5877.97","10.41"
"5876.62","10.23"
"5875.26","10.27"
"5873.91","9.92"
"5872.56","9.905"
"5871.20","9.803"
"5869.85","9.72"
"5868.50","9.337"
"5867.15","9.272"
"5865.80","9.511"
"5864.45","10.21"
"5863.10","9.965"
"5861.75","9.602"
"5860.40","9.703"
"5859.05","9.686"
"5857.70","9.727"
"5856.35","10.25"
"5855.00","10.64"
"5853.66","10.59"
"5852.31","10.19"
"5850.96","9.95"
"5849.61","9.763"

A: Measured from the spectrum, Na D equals 3.2 A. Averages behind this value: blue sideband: 9.76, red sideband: 10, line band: 8.89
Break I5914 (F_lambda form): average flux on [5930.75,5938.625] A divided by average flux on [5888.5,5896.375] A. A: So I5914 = 1.28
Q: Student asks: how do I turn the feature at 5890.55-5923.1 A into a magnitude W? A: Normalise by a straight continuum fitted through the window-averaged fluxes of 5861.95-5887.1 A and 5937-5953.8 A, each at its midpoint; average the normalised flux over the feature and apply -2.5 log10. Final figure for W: 0.084 mag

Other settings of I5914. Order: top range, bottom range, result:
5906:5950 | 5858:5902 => 1.08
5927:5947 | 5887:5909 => 1.16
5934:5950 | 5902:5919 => 1.04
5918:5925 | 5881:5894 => 1.19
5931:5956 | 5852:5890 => 1.02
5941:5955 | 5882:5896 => 1.19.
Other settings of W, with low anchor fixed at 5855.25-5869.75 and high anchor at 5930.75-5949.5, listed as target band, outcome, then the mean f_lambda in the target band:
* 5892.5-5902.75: 0.19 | 8.24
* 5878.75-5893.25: 0.13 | 8.7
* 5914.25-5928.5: -0.01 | 9.98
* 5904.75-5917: 0.02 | 9.66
